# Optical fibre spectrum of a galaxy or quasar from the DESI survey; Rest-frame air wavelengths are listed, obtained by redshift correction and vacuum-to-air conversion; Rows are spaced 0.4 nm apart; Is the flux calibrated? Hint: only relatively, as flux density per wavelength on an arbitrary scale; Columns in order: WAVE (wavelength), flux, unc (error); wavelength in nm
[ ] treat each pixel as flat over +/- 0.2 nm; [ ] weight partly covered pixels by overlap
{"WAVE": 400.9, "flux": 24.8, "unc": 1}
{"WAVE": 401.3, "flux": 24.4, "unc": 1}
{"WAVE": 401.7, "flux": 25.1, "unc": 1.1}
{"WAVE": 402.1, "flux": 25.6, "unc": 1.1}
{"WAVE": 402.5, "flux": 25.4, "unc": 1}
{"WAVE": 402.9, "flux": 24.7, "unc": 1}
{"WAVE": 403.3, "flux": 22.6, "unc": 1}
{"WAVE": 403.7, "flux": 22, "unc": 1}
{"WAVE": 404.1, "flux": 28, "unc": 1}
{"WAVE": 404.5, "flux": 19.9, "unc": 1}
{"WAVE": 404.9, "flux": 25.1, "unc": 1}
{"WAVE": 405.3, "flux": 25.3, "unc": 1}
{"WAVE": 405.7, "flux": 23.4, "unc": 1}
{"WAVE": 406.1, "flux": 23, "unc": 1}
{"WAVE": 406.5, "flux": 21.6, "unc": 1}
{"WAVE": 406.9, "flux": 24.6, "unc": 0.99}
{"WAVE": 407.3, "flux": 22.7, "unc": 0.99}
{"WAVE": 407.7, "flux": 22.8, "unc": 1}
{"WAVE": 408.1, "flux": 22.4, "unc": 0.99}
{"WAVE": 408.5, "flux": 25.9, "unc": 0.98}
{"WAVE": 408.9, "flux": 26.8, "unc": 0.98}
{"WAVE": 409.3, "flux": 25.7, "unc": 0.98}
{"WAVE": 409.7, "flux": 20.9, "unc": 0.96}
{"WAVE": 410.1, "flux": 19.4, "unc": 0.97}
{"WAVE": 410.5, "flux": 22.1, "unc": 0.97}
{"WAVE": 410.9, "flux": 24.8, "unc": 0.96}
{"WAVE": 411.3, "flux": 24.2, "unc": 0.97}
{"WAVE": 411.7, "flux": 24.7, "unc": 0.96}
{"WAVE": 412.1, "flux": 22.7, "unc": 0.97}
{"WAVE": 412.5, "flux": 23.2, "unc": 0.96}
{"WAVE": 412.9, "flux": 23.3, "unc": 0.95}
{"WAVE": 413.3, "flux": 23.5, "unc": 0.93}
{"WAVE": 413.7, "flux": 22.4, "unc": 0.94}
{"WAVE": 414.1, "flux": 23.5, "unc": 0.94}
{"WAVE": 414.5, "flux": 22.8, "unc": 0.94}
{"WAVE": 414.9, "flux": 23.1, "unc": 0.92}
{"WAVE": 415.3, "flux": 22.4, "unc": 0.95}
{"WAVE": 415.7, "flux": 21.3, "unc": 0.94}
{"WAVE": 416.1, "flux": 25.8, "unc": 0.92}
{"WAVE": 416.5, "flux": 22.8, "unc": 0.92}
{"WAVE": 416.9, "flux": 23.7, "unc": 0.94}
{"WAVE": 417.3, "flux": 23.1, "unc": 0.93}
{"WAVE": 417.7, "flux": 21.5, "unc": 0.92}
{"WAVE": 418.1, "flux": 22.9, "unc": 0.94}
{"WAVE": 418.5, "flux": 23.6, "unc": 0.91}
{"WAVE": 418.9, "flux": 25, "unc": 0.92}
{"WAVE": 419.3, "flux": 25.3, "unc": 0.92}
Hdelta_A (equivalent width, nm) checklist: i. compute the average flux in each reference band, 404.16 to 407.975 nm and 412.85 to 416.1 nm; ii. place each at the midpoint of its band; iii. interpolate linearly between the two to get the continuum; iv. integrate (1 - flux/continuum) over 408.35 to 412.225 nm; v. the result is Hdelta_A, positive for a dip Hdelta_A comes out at -0.10 nm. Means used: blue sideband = 23.3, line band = 23.7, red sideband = 22.9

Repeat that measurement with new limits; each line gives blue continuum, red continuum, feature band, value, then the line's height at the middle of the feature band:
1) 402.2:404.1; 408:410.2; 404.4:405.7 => 0.020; 24.1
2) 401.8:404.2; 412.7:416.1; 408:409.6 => -0.090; 23.8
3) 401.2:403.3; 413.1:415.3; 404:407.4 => 0.094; 24.3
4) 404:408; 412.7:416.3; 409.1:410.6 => 0.084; 23.3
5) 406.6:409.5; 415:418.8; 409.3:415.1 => 0.178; 23.7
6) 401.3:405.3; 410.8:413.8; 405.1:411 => 0.133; 23.9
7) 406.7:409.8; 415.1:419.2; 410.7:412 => -0.035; 23.8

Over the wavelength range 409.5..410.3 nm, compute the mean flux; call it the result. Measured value 20.1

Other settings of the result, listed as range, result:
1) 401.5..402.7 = 25.4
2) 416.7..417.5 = 23.4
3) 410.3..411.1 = 23.5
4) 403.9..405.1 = 24.3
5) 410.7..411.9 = 24.6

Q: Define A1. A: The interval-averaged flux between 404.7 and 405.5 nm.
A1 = 25.2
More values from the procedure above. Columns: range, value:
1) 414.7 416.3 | 23.1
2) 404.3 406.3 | 23.3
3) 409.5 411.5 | 22.3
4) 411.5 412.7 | 23.5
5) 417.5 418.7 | 22.7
